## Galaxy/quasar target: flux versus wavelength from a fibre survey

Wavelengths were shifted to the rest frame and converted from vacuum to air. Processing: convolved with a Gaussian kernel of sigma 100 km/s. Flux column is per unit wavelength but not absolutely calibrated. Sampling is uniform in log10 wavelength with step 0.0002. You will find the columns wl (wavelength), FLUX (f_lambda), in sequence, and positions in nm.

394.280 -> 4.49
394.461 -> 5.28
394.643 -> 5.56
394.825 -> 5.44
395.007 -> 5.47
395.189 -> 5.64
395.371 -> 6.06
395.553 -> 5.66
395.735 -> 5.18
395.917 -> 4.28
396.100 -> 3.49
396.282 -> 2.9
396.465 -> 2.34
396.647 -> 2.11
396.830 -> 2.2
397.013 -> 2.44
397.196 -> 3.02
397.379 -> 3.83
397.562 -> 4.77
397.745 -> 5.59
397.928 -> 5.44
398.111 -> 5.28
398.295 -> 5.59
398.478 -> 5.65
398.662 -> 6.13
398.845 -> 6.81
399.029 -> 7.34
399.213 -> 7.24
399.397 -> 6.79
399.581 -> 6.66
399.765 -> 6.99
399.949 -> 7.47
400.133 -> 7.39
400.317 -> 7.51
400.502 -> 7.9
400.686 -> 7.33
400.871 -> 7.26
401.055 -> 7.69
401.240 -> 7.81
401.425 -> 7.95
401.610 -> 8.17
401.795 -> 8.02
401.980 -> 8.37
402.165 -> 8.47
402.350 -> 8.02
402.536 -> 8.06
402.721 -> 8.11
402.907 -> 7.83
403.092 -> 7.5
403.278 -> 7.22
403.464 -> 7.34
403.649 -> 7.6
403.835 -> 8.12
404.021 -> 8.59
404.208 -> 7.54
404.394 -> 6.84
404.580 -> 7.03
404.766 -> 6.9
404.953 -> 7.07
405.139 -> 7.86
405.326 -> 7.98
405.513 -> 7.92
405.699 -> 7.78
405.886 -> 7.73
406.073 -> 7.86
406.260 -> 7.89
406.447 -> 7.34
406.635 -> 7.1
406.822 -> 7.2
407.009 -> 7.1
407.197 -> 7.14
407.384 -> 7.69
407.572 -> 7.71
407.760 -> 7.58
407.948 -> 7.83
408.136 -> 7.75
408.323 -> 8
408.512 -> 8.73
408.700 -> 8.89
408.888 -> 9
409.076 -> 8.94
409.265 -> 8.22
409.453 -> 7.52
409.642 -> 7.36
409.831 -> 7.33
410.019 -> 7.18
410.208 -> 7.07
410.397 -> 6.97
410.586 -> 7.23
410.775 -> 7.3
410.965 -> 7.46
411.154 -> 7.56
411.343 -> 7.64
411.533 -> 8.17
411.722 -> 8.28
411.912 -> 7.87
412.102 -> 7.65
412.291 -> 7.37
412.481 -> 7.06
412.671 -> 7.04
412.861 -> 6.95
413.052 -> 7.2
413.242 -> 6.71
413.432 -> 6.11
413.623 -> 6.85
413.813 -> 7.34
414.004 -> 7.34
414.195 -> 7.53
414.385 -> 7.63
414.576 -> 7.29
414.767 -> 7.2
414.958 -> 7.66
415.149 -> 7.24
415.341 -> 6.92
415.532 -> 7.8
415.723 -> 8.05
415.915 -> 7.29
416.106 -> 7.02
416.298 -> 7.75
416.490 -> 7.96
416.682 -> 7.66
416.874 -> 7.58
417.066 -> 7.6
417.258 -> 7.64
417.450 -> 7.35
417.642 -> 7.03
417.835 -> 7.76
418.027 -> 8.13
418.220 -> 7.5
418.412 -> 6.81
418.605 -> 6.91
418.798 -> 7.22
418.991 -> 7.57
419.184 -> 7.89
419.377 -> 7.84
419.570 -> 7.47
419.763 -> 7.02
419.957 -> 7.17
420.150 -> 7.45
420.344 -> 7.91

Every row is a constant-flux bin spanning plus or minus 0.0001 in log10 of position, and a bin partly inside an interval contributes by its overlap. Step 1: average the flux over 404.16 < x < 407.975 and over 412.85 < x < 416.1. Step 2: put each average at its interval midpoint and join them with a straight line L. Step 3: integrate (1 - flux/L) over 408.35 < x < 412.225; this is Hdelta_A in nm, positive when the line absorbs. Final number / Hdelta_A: -0.241 nm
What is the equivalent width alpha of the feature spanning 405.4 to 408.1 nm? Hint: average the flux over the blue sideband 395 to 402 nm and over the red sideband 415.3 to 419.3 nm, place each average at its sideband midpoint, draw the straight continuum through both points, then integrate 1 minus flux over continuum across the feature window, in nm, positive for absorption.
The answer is -0.41 nm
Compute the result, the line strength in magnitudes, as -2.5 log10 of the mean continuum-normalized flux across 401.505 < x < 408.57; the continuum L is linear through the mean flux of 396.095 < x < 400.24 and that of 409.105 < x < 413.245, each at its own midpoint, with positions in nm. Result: -0.211 mag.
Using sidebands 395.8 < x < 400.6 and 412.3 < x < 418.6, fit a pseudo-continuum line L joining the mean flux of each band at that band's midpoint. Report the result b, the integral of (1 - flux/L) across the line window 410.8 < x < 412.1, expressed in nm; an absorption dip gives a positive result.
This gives -0.18 nm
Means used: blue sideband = 5.28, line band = 7.78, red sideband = 7.34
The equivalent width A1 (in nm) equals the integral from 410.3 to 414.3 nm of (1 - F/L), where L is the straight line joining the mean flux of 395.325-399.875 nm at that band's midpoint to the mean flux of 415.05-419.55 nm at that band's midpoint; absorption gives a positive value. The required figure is -0.27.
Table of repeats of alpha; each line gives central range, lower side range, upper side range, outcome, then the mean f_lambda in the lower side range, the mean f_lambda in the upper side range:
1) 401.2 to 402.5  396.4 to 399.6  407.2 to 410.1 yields -0.450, 4.94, 7.96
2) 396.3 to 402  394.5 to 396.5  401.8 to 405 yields 0.216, 4.81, 7.7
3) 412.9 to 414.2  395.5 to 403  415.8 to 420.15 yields 0.032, 6.14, 7.46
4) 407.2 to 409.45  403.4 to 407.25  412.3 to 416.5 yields -0.214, 7.53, 7.26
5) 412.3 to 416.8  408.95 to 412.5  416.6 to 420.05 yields 0.144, 7.61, 7.45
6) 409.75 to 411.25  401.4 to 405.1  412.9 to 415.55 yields 0.021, 7.74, 7.18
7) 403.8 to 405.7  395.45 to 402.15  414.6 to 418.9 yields -0.347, 5.89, 7.45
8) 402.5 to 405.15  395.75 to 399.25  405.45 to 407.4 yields -0.372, 4.52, 7.51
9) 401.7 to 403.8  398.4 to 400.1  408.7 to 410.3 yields -0.203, 6.82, 7.89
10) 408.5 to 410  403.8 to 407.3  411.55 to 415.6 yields -0.152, 7.52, 7.3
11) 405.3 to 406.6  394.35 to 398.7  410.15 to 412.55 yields -0.265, 4.54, 7.52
